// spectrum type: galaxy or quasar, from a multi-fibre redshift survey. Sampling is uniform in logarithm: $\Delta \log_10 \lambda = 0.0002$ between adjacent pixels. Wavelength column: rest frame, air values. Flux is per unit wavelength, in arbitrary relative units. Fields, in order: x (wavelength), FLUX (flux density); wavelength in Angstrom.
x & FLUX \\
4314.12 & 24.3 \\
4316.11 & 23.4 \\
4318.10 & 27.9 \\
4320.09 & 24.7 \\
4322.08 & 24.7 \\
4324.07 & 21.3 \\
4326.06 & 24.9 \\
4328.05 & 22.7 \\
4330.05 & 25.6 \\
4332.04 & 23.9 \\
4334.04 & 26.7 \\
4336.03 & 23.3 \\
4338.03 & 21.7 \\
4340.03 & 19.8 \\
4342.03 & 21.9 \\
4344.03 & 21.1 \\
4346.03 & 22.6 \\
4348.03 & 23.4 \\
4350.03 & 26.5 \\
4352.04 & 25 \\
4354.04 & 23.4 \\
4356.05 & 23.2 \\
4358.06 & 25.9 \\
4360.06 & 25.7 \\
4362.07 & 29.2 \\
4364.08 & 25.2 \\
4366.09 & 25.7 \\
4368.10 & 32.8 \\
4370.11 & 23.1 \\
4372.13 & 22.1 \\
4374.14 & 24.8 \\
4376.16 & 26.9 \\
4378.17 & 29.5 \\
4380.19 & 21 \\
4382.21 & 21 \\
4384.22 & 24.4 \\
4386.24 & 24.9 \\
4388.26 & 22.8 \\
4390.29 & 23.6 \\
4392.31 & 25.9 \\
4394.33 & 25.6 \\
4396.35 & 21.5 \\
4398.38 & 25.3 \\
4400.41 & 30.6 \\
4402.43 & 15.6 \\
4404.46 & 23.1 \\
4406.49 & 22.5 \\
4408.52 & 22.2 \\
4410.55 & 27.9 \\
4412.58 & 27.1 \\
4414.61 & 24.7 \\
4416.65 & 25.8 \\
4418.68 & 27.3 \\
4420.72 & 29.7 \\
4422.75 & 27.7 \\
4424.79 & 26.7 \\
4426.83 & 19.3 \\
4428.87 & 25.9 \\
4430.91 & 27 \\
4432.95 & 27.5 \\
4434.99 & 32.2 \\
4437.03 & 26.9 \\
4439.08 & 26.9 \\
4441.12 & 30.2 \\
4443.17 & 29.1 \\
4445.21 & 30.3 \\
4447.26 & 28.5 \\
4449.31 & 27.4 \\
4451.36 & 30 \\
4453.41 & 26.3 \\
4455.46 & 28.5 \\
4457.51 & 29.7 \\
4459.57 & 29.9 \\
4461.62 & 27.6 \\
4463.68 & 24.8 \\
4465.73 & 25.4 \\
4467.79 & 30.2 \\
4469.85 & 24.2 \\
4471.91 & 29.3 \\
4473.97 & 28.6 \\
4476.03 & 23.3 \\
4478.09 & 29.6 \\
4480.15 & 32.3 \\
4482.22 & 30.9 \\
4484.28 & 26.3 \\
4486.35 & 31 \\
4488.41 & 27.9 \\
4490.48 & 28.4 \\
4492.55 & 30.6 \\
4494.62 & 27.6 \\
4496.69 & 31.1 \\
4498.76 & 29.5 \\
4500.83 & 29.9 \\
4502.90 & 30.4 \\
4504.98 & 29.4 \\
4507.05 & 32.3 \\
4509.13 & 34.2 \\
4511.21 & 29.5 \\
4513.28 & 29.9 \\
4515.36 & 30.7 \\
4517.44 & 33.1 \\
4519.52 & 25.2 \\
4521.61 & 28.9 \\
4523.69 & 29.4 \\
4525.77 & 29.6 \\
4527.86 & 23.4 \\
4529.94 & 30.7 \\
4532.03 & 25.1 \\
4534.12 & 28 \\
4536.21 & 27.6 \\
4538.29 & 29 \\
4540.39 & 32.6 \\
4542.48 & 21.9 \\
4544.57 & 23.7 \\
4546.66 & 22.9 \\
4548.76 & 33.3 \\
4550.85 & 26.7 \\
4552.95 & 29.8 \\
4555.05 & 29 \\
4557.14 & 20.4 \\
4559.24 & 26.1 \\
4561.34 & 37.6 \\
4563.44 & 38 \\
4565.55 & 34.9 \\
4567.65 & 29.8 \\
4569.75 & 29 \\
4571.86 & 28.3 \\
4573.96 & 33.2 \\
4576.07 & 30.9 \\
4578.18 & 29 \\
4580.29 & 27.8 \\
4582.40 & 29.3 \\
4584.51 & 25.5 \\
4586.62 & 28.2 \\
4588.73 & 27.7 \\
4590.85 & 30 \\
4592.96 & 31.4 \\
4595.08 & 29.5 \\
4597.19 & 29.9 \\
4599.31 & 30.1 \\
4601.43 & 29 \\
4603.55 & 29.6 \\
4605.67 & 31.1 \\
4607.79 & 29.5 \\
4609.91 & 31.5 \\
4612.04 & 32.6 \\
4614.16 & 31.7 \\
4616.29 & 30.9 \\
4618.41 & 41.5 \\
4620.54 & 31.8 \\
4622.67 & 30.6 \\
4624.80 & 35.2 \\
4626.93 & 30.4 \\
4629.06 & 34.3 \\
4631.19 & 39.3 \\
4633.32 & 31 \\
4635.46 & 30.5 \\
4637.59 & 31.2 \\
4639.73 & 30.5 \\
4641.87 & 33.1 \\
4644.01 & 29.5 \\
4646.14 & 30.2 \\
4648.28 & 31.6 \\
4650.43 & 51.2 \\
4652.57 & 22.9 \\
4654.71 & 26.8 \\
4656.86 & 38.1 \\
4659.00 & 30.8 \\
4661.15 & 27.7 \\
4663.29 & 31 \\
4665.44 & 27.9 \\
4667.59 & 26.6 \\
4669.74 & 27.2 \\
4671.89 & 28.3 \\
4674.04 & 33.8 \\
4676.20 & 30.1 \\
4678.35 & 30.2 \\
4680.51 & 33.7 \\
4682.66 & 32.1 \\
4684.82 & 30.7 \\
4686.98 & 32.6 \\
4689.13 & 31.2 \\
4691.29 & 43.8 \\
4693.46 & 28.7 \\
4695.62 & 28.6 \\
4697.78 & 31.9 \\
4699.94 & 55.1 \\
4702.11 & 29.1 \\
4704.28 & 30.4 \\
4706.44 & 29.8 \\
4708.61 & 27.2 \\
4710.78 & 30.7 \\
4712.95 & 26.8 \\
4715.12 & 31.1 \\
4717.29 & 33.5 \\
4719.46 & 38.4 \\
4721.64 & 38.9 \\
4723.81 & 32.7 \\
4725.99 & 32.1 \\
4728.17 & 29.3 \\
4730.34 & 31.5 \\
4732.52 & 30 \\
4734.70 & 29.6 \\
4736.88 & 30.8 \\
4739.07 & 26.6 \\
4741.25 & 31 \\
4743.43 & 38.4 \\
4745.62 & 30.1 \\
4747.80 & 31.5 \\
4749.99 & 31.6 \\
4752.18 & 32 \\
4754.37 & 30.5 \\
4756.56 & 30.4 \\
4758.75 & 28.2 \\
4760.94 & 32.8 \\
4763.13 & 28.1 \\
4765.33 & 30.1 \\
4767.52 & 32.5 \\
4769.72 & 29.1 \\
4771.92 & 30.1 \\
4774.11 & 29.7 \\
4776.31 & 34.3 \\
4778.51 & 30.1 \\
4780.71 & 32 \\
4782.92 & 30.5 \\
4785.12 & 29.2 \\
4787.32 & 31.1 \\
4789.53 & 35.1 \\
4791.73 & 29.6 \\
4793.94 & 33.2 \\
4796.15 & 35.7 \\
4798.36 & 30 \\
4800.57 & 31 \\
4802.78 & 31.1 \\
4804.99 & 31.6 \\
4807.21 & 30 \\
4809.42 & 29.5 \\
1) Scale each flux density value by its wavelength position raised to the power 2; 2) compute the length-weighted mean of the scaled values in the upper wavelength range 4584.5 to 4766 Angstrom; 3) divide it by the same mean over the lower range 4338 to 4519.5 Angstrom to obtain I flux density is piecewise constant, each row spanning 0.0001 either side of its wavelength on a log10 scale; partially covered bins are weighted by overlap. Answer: 1.3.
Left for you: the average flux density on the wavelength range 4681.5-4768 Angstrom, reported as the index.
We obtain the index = 32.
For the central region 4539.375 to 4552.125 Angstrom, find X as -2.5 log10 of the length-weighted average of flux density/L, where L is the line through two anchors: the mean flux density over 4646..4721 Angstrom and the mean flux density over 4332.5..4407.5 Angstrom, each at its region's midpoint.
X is 0.07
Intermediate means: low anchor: 24.2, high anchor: 32.1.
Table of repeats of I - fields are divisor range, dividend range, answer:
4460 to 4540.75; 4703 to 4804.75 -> 1.21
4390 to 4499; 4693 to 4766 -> 1.32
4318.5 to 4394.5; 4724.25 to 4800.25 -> 1.52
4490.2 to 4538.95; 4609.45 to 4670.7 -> 1.15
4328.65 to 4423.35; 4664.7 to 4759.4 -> 1.49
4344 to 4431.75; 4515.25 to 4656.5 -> 1.33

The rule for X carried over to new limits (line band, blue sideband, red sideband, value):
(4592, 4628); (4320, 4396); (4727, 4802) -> -0.11 mag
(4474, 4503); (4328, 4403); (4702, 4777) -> -0.10 mag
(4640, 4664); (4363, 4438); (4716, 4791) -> -0.08 mag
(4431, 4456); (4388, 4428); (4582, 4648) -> -0.11 mag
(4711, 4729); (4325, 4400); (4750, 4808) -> -0.09 mag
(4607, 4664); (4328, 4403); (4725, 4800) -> -0.12 mag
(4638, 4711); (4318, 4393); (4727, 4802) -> -0.08 mag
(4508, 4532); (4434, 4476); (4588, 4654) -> 0.01 mag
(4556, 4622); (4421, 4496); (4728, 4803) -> -0.04 mag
